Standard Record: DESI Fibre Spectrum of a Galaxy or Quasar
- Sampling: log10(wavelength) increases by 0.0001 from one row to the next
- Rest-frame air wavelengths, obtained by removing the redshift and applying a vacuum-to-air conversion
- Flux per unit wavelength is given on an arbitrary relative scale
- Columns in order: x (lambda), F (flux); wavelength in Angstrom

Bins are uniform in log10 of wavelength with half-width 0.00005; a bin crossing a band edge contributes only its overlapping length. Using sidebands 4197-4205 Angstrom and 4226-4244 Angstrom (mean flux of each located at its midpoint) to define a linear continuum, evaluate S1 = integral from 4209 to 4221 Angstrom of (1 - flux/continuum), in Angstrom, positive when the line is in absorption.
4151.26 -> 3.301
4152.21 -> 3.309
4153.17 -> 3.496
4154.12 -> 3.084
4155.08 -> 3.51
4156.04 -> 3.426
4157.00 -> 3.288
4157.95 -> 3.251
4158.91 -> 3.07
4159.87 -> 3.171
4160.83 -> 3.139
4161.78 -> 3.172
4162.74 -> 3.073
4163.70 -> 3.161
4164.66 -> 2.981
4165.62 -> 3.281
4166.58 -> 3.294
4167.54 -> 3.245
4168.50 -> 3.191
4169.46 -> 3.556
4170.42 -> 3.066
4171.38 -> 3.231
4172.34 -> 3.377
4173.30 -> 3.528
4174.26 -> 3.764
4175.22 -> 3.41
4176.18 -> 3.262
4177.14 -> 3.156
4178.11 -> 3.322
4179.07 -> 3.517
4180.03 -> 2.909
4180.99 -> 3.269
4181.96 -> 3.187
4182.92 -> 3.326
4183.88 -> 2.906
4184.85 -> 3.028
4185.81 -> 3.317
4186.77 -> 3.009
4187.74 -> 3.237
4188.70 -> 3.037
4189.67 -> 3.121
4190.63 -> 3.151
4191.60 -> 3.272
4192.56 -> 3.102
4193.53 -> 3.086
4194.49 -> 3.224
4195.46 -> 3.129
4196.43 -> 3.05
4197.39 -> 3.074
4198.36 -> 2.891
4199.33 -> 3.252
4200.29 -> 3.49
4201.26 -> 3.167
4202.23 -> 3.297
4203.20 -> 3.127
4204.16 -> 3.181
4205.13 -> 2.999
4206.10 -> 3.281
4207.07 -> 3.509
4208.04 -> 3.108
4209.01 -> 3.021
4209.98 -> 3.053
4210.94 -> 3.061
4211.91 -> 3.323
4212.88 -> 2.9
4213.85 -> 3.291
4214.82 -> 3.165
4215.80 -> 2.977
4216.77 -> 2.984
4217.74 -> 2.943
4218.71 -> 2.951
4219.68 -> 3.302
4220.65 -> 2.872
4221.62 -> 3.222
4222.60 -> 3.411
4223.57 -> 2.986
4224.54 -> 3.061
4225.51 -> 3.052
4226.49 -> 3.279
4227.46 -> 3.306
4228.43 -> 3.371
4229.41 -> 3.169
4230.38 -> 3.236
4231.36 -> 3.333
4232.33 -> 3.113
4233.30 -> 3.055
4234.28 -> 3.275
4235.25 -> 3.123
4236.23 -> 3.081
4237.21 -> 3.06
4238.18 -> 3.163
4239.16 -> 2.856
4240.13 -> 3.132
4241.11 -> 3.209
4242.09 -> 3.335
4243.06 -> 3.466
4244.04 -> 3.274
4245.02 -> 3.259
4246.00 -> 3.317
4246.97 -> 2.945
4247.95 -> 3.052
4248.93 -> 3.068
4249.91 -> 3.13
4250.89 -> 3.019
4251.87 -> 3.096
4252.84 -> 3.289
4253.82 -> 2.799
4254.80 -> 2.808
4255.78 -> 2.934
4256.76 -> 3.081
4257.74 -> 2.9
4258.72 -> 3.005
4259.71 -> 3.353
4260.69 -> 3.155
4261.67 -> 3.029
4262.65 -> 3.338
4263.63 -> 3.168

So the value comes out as 0.4 Angstrom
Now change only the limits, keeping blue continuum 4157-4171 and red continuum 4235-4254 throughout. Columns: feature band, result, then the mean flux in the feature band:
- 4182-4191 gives 0.1 Angstrom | 3.13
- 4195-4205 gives 0.0 Angstrom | 3.16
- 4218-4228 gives 0.0 Angstrom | 3.14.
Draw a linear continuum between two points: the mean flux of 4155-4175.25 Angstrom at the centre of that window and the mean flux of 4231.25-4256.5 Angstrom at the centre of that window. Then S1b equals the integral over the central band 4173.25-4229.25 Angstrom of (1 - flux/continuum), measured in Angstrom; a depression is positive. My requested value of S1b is 0.5 Angstrom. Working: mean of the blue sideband 3.27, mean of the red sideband 3.12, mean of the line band 3.17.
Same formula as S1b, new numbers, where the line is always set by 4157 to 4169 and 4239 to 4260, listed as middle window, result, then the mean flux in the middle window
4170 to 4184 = -0.6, 3.29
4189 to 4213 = -0.1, 3.16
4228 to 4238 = -0.2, 3.18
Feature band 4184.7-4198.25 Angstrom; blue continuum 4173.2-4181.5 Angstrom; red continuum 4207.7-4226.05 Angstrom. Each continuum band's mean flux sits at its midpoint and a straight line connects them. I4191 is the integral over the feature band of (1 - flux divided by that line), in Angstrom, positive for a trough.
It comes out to 0.5 Angstrom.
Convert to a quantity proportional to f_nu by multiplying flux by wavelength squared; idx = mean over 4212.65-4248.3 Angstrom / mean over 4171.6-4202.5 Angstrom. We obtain 1.0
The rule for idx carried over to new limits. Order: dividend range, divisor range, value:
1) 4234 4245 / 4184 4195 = 1.04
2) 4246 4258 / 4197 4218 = 0.98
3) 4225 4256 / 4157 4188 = 1.01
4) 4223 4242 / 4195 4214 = 1.01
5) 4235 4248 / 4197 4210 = 1.01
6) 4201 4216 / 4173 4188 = 0.98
